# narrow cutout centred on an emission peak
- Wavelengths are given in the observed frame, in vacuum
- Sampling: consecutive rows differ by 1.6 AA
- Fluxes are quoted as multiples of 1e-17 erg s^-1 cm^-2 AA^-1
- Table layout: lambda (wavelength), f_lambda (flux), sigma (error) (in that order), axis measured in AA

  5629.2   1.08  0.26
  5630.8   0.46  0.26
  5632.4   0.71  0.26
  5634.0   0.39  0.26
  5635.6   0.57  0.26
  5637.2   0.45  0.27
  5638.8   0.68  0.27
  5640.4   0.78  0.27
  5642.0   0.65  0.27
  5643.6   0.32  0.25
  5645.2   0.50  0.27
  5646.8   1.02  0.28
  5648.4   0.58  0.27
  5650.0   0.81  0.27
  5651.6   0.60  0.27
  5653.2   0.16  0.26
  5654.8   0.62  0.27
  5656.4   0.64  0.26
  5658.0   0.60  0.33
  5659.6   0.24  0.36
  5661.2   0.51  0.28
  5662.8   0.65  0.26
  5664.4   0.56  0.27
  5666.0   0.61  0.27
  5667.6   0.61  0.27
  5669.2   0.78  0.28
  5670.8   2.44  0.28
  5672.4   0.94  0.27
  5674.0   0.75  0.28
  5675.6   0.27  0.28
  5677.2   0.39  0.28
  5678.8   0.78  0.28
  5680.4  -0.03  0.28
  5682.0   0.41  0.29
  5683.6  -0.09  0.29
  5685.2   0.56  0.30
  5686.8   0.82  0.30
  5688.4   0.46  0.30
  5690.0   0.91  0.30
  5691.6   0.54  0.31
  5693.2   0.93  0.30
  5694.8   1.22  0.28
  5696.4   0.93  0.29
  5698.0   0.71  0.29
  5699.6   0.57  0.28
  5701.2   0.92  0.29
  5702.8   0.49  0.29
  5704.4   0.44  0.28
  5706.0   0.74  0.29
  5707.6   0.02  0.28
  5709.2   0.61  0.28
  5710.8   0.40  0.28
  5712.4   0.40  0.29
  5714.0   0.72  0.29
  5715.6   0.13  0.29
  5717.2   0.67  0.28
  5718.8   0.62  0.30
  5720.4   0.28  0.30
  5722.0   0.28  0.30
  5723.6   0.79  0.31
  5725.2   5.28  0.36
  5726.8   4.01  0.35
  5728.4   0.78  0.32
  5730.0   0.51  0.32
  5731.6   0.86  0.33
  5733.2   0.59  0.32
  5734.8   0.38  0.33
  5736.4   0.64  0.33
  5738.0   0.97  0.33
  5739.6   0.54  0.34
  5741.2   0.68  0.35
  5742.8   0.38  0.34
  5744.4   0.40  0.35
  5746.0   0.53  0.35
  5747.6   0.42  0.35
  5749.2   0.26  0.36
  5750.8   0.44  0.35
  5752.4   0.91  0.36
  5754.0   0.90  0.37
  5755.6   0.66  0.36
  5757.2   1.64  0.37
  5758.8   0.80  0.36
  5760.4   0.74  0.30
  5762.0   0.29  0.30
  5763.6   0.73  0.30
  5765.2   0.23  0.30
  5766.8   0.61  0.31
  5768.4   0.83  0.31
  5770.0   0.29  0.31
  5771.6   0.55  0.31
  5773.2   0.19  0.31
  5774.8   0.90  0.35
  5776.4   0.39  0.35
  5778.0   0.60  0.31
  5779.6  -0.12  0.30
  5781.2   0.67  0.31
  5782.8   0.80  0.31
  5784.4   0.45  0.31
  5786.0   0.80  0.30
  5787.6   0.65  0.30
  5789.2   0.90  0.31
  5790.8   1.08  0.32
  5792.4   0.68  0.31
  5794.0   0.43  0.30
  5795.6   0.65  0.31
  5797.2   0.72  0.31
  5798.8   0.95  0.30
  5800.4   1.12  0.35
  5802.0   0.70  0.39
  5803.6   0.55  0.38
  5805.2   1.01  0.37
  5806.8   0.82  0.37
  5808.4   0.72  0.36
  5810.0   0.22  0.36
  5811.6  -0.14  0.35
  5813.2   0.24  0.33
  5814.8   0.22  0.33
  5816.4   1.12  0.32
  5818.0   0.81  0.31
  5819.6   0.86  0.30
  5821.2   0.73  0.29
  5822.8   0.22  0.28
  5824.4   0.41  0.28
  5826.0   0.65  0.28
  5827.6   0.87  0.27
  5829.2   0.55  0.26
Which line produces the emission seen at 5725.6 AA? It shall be [O III]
